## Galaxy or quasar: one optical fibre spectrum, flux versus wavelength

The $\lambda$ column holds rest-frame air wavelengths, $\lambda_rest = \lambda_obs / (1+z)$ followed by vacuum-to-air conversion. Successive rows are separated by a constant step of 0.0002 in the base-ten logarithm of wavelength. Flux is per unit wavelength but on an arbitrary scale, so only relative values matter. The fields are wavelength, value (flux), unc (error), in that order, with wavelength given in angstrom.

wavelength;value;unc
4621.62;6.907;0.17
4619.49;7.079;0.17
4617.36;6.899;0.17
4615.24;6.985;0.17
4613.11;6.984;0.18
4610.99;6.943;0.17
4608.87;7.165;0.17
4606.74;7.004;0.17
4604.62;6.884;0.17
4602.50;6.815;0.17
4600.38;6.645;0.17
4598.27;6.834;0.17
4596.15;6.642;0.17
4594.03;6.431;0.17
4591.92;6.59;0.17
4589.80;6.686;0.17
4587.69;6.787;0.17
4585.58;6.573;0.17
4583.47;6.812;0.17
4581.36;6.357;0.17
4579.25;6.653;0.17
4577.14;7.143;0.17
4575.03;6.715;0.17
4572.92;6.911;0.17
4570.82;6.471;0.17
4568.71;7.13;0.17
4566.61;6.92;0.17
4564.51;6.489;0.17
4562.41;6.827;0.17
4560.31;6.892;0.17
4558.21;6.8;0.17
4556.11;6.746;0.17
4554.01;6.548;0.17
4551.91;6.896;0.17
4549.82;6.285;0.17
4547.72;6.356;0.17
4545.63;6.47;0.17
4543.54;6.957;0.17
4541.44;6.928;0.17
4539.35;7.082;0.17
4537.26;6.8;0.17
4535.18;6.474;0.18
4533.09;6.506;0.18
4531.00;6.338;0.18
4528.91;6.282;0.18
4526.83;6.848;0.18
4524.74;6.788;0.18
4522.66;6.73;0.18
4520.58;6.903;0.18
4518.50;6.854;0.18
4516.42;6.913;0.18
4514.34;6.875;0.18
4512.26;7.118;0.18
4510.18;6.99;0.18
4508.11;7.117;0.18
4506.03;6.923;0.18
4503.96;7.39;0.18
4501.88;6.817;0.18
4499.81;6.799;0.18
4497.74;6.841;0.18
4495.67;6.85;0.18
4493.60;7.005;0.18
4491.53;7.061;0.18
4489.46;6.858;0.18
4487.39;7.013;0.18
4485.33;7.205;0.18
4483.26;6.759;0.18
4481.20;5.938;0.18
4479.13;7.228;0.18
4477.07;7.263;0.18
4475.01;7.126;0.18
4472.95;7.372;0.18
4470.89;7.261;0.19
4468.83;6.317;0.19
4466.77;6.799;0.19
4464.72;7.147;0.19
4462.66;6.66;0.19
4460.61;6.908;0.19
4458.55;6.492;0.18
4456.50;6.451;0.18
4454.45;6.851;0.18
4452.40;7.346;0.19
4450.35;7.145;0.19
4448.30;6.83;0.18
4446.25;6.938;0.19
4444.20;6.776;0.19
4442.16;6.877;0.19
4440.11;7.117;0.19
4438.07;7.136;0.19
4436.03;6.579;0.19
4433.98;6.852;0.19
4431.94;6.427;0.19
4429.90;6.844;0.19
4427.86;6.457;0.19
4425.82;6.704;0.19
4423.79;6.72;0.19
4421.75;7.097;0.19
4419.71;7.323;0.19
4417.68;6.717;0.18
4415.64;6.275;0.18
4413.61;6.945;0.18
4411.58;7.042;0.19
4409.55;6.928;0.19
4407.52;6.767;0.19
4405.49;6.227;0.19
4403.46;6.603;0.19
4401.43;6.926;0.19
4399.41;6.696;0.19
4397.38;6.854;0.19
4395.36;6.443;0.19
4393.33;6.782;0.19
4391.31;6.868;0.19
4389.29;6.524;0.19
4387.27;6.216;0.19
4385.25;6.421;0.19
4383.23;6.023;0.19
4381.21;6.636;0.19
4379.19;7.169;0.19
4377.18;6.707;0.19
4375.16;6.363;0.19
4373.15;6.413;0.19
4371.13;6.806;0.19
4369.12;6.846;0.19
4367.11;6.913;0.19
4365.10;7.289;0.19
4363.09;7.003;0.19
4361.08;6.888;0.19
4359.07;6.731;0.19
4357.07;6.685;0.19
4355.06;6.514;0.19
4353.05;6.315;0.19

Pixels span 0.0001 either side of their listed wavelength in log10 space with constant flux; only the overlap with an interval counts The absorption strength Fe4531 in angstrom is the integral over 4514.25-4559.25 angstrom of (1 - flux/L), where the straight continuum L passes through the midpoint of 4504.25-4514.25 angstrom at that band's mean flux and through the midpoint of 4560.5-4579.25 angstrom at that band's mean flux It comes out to 1.6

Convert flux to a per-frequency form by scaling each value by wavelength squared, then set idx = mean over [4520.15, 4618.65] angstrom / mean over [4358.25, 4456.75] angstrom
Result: 1.07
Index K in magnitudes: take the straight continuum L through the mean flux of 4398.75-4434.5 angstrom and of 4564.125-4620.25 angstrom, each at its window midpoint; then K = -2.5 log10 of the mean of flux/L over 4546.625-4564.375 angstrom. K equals 0.02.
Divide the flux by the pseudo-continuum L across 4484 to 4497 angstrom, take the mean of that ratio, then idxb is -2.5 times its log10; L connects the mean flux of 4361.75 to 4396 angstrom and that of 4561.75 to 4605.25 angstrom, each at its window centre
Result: -0.04 mag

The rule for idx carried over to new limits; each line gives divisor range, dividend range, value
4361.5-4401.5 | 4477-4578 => 1.09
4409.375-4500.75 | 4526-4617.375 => 1.03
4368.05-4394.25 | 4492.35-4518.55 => 1.12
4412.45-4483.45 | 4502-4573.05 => 1.03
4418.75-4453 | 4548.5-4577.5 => 1.04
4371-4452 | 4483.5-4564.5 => 1.06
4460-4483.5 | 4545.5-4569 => 1.01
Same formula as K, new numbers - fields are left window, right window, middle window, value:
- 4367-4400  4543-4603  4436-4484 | -0.04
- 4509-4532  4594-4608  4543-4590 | 0.01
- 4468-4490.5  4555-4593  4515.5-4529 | 0.01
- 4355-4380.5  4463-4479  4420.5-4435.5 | 0.03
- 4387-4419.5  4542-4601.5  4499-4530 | -0.03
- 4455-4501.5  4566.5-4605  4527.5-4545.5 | 0.02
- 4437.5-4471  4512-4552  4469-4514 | -0.03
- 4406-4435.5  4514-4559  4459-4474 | -0.03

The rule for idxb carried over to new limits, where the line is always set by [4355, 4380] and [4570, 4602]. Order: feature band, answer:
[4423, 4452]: -0.01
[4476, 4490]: -0.02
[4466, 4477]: -0.04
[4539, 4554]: 0.00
